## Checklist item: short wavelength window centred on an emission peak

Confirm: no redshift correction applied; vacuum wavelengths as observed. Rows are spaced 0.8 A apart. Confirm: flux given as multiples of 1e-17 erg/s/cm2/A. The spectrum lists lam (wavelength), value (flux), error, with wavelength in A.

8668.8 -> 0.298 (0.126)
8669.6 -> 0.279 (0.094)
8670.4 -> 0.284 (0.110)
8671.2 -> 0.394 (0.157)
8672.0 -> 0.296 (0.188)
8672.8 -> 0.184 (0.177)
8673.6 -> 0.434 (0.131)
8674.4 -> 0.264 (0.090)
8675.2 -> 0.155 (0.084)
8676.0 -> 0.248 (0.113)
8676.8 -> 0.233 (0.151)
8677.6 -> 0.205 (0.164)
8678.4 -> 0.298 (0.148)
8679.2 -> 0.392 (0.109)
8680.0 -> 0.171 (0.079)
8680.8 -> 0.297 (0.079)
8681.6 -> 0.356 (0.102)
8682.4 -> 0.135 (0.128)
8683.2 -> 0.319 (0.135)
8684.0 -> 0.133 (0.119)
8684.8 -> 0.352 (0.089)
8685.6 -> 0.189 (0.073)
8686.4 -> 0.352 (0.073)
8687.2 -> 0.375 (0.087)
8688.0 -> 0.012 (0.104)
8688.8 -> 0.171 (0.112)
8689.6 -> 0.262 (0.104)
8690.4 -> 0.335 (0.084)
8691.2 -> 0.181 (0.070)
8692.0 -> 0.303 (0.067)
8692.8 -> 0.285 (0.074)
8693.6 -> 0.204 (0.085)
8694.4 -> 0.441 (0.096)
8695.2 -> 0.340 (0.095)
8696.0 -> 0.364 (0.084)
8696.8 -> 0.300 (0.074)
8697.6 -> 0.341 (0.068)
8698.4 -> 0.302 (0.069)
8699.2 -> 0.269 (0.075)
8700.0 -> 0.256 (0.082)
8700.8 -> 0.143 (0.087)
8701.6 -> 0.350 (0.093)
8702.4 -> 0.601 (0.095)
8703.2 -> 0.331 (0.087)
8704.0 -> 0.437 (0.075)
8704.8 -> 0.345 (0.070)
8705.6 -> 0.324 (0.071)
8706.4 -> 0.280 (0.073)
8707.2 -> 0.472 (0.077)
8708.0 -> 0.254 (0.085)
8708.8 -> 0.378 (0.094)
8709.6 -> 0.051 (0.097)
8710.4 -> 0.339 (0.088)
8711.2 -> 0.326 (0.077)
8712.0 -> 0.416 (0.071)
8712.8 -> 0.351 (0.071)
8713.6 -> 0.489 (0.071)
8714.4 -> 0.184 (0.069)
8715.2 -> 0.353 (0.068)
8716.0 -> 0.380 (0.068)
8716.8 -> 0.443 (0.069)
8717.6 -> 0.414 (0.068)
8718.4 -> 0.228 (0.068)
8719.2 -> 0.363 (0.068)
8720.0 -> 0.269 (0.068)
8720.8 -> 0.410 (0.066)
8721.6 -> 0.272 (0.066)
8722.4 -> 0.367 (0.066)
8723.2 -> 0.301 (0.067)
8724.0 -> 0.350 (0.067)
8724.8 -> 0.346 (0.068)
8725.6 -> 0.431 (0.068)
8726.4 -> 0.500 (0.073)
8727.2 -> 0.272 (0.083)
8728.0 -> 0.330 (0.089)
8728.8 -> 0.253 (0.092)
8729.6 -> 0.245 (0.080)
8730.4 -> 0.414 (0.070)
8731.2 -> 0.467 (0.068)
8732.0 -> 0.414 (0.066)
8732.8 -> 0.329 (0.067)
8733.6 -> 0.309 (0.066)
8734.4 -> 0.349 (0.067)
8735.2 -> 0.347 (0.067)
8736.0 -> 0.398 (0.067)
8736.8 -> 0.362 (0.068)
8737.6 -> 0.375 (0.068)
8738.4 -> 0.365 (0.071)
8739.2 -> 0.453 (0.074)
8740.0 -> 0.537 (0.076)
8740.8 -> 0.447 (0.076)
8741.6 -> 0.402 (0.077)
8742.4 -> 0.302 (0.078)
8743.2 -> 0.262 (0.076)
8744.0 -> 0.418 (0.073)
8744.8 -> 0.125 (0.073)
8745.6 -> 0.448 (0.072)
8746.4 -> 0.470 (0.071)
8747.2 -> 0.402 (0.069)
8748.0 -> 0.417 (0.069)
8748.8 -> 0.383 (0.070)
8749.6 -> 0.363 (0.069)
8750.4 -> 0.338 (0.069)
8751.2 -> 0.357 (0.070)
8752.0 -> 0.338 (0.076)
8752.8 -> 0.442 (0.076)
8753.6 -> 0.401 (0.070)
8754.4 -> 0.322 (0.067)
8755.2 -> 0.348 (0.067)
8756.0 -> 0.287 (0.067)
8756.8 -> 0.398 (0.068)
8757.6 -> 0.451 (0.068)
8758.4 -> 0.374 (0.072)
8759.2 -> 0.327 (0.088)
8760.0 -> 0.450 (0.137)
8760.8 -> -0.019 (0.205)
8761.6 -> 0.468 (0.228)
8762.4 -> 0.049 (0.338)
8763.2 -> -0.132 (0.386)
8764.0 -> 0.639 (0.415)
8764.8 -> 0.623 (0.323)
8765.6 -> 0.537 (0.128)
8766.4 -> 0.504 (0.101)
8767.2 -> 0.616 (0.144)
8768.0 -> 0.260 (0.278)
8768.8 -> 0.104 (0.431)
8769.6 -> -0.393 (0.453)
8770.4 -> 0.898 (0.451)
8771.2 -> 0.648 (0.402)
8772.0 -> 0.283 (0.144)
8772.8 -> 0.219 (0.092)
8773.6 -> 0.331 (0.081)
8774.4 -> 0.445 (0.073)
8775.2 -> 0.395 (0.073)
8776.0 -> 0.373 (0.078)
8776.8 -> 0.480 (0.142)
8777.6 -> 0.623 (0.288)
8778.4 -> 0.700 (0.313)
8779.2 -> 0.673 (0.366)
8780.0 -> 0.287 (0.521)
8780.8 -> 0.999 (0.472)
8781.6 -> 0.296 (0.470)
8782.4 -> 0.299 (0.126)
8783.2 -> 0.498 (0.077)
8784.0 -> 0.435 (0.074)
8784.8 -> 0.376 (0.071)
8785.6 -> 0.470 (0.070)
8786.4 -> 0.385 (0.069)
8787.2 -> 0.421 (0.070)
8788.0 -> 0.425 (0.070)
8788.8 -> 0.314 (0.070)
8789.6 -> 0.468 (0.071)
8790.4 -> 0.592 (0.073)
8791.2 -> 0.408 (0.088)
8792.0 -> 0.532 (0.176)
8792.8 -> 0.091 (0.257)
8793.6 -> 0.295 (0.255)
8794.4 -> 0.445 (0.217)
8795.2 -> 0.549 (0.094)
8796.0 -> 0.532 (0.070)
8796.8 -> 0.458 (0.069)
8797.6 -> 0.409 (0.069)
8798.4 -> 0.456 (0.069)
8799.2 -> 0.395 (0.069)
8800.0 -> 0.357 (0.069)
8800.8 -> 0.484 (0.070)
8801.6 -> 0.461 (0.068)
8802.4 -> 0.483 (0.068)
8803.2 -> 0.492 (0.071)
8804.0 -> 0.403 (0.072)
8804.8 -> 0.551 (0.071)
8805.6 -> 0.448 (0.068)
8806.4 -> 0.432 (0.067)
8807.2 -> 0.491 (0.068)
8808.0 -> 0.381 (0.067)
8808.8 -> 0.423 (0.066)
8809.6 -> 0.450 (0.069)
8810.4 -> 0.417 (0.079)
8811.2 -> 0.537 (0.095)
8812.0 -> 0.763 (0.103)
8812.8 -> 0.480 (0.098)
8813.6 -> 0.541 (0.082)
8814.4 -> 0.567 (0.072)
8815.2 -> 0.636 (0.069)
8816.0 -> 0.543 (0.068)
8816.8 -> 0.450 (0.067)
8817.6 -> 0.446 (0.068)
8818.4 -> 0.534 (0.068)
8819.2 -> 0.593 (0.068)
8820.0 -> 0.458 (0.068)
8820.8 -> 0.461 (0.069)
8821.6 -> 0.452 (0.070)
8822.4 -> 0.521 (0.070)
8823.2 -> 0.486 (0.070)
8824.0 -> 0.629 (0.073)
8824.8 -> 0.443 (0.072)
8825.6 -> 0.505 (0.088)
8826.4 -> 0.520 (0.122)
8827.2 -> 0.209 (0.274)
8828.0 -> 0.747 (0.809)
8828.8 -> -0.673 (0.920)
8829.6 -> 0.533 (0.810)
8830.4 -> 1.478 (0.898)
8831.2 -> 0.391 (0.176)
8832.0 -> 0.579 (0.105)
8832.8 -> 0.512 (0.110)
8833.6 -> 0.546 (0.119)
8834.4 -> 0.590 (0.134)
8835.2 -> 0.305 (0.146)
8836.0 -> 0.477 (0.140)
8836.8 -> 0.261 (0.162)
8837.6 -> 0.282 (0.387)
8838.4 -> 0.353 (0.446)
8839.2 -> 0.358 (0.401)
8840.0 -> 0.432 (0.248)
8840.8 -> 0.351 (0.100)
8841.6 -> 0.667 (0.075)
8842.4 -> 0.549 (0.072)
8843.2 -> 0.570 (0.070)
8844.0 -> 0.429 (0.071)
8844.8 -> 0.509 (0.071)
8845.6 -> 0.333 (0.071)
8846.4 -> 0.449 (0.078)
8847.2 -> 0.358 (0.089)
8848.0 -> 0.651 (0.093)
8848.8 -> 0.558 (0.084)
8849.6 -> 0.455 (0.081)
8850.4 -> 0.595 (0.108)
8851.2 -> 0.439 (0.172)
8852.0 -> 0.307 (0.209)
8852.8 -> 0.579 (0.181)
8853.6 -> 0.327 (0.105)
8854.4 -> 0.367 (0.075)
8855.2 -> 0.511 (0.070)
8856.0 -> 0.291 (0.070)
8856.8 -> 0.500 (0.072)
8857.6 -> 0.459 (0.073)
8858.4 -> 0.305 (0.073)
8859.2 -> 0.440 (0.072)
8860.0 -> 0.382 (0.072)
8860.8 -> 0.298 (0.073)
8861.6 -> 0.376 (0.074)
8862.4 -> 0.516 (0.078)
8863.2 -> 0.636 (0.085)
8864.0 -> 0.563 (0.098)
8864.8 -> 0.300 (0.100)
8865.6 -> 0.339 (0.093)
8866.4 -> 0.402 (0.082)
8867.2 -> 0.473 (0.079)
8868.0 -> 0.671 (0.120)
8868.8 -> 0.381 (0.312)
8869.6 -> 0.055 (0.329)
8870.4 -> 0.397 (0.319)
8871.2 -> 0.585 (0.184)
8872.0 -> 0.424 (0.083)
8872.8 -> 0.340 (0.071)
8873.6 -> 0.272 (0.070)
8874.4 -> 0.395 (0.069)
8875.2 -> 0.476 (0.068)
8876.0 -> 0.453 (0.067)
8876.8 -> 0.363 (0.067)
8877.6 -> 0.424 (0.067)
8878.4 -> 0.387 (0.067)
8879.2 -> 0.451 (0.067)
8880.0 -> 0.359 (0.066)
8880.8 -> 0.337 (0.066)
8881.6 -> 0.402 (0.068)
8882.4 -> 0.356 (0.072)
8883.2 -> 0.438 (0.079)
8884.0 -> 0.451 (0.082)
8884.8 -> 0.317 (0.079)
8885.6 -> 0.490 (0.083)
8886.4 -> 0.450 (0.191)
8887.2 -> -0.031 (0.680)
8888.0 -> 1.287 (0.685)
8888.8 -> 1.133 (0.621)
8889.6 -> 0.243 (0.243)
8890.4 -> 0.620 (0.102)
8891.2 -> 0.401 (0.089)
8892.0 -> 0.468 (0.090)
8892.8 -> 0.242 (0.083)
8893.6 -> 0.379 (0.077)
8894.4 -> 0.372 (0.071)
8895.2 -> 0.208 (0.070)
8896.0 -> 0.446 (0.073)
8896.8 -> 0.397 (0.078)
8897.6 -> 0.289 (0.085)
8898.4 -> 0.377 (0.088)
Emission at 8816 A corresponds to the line Mg II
